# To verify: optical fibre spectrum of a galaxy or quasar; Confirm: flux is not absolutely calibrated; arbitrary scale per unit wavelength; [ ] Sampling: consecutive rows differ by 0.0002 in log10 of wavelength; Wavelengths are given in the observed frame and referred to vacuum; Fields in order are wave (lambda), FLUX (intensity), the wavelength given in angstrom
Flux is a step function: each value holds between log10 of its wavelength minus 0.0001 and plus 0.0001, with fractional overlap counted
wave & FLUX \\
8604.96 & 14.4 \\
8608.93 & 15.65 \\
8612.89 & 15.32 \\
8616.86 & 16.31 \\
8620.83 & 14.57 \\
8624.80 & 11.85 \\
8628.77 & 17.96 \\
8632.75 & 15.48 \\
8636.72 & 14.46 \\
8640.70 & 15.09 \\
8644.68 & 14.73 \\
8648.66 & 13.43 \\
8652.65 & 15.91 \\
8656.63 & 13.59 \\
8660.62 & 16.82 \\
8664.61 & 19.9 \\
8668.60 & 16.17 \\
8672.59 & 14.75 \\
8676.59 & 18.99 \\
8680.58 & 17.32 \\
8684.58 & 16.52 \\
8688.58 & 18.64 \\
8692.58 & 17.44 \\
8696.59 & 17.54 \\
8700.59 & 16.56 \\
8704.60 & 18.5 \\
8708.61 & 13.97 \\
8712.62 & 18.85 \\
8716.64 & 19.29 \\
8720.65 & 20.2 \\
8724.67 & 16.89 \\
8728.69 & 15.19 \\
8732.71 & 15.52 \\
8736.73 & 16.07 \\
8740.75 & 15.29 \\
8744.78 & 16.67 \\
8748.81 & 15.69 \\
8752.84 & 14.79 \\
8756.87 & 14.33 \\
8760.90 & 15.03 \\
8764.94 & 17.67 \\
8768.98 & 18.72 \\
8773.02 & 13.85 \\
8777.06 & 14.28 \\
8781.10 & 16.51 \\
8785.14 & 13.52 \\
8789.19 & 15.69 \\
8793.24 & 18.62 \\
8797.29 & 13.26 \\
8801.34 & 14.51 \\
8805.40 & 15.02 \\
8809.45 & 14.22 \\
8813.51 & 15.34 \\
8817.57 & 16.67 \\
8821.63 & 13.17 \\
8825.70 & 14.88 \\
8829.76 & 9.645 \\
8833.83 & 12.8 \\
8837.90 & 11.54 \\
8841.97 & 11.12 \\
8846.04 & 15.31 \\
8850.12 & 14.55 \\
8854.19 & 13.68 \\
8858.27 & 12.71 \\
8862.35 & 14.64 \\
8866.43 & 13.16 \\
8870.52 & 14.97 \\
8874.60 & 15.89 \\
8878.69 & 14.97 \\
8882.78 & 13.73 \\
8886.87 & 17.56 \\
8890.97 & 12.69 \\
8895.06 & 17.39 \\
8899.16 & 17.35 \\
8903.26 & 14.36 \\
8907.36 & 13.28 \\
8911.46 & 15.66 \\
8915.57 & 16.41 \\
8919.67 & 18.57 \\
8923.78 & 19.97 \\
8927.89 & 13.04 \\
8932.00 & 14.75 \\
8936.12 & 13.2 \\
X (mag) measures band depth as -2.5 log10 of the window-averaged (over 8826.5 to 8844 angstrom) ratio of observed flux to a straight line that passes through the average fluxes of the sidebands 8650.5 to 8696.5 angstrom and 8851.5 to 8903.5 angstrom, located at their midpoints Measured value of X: 0.307 mag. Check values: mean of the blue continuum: 16.9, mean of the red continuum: 14.9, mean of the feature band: 11.5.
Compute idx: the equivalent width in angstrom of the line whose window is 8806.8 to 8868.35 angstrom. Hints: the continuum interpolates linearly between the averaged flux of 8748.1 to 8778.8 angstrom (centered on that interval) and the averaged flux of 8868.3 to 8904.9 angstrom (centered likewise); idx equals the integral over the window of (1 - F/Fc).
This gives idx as 7.57 angstrom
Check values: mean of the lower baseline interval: 15.5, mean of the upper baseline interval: 15.4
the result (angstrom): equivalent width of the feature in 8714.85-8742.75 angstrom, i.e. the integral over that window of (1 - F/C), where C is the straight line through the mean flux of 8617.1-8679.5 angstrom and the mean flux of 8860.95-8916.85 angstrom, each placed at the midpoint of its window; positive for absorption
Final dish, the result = -2.6 angstrom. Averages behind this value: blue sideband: 15.6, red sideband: 15.1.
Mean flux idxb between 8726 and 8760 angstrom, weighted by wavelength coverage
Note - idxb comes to 15.5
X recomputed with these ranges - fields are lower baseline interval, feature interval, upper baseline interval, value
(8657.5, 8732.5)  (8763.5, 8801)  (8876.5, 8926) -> 0.070 mag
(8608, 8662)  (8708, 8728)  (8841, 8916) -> -0.198 mag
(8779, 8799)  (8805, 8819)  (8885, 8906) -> 0.022 mag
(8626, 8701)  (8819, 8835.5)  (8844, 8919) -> 0.198 mag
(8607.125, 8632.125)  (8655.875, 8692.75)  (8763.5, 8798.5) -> -0.110 mag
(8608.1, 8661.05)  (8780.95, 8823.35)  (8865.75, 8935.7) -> 0.017 mag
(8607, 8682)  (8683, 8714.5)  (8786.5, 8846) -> -0.139 mag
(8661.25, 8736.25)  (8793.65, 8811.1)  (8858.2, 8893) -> 0.075 mag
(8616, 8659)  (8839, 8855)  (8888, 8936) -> 0.146 mag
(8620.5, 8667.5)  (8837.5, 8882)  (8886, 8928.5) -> 0.146 mag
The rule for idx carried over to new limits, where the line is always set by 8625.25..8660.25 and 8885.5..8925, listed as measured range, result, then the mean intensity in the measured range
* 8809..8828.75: 1.5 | 14.6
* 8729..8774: -0.8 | 15.8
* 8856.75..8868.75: 1.8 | 13.6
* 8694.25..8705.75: -1.6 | 17.5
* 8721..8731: -0.9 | 16.7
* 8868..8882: 0.9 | 15.1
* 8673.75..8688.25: -2.3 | 17.6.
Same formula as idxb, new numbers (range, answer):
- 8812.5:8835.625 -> 13.7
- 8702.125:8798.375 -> 16.2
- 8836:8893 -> 14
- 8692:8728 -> 17.6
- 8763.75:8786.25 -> 15.8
